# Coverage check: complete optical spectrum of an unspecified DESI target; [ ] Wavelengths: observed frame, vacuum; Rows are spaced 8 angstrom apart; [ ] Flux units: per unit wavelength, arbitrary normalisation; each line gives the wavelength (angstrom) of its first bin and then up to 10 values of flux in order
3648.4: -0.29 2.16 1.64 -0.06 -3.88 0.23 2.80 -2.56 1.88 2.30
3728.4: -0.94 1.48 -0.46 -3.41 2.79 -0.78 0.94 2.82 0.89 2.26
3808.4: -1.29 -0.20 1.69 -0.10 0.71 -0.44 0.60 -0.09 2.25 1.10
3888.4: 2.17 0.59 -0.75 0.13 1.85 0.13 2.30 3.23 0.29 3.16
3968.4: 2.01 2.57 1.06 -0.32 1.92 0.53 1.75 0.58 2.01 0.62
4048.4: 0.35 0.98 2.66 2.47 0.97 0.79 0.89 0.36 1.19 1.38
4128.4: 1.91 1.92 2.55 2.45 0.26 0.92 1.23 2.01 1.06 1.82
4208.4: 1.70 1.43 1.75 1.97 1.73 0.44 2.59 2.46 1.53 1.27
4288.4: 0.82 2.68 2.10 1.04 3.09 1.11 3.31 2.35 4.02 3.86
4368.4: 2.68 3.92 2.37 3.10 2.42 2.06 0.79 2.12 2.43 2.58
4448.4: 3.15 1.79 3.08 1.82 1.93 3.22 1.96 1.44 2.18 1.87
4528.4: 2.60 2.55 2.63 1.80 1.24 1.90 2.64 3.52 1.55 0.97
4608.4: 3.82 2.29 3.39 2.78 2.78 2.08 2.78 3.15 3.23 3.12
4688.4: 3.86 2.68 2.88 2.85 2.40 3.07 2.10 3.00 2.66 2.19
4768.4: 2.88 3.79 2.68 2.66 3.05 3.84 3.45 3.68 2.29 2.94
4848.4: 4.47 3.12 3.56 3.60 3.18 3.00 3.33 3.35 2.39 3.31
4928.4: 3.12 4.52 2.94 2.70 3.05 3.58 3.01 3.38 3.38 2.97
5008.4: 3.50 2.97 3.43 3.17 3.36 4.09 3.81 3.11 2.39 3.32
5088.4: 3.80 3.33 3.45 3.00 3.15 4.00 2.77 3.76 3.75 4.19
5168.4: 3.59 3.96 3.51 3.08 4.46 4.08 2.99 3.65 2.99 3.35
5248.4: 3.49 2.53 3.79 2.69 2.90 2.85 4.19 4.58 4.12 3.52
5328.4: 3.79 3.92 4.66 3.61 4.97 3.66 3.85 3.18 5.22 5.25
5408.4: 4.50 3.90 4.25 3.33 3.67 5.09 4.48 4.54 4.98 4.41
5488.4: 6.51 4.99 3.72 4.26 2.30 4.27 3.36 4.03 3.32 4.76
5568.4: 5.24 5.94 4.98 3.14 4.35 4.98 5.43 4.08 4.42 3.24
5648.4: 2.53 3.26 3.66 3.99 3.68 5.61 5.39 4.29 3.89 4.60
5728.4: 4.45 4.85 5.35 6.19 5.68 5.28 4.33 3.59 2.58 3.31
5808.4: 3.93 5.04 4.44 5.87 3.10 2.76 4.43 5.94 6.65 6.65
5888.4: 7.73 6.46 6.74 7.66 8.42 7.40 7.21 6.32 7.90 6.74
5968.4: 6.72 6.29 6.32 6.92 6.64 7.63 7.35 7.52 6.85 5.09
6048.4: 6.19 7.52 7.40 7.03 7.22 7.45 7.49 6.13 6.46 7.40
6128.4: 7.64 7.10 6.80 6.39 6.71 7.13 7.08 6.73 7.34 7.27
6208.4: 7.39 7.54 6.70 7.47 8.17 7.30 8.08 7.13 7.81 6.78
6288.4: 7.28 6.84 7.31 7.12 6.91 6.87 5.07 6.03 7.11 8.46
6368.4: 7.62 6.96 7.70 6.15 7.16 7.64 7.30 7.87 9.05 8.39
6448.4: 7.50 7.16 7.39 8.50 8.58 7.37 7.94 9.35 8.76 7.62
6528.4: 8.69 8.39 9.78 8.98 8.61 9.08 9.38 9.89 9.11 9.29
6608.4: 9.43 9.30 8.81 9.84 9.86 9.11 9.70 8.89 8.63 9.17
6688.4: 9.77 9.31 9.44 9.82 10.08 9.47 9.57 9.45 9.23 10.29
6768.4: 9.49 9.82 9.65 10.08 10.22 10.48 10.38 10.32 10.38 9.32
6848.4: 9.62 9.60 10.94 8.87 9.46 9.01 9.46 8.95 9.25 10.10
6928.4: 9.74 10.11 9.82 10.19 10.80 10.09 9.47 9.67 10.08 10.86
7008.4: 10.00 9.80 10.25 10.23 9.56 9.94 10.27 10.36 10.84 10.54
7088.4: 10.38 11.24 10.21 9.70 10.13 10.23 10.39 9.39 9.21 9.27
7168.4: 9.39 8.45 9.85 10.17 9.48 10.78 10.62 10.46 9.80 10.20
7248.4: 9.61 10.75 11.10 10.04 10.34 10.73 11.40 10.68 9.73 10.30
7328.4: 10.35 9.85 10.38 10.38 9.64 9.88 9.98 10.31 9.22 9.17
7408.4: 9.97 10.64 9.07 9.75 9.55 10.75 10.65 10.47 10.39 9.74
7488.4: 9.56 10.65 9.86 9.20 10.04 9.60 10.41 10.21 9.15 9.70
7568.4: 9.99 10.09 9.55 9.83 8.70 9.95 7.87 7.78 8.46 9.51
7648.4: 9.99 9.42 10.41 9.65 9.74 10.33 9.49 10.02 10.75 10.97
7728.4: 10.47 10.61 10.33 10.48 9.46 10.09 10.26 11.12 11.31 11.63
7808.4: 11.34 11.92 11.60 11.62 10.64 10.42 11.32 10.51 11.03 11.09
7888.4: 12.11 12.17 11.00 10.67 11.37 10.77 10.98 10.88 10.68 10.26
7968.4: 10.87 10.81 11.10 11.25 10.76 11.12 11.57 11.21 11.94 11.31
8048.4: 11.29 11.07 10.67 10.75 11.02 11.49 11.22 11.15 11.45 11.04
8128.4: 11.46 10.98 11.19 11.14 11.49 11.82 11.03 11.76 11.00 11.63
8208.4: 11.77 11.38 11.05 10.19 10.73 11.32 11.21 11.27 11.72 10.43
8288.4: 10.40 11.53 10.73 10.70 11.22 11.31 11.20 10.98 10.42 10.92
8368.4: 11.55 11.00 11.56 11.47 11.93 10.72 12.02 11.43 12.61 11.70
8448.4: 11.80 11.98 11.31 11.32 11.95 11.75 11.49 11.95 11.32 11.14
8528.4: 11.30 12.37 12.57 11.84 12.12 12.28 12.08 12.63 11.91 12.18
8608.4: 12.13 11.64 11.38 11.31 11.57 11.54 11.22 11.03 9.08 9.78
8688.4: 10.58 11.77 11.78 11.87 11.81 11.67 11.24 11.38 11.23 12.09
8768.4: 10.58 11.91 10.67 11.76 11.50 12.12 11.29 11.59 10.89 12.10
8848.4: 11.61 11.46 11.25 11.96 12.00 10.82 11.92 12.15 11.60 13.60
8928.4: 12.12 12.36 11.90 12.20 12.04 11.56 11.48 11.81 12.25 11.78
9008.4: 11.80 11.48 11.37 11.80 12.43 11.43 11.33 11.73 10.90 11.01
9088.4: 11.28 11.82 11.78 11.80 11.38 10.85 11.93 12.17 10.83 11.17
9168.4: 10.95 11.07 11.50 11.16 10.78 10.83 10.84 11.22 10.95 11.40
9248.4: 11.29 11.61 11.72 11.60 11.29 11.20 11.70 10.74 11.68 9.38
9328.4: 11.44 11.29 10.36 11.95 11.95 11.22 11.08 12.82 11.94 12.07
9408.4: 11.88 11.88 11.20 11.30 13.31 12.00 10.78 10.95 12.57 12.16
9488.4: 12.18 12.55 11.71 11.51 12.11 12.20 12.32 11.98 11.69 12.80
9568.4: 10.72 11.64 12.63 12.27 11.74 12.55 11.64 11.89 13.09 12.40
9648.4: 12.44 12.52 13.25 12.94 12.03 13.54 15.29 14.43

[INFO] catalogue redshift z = 0.473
